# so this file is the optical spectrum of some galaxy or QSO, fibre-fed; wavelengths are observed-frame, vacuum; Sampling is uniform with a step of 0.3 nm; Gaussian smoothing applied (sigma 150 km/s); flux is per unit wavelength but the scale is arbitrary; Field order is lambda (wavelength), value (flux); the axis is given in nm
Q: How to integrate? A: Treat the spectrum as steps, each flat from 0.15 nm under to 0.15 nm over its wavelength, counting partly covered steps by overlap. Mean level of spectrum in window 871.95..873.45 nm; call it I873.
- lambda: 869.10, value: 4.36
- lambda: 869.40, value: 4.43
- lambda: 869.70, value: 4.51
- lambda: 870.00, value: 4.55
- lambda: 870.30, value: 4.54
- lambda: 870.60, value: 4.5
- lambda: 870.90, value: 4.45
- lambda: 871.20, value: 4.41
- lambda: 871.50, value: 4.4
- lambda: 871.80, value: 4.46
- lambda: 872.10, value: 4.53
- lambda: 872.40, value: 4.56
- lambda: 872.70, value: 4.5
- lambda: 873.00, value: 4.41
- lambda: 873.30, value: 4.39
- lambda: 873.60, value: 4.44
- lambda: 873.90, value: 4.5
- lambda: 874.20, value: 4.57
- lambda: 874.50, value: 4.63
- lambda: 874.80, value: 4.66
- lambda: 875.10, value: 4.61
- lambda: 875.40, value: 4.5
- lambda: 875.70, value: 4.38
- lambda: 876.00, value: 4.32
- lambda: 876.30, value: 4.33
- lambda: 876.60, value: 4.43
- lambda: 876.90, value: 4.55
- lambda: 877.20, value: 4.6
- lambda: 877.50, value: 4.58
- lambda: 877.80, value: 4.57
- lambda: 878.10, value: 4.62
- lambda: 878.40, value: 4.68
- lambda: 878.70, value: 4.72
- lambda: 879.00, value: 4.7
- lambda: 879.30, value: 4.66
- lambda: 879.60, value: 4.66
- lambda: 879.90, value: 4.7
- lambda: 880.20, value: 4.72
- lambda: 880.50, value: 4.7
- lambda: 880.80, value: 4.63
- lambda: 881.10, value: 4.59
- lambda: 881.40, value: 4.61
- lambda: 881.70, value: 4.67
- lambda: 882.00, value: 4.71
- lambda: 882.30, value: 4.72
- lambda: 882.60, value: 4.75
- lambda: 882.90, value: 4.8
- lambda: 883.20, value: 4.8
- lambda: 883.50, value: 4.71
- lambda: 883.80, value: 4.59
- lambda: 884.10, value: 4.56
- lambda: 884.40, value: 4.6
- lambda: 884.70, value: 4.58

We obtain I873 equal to 4.48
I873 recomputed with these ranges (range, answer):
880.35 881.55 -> 4.63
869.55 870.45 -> 4.53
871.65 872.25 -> 4.49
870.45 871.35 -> 4.45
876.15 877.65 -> 4.5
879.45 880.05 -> 4.68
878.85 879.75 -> 4.67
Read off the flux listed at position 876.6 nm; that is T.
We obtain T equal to 4.43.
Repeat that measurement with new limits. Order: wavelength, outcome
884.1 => 4.56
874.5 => 4.63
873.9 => 4.5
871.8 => 4.46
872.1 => 4.53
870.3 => 4.54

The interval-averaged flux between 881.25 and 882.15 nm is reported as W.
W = 4.66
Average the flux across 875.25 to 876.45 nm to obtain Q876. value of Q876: 4.38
